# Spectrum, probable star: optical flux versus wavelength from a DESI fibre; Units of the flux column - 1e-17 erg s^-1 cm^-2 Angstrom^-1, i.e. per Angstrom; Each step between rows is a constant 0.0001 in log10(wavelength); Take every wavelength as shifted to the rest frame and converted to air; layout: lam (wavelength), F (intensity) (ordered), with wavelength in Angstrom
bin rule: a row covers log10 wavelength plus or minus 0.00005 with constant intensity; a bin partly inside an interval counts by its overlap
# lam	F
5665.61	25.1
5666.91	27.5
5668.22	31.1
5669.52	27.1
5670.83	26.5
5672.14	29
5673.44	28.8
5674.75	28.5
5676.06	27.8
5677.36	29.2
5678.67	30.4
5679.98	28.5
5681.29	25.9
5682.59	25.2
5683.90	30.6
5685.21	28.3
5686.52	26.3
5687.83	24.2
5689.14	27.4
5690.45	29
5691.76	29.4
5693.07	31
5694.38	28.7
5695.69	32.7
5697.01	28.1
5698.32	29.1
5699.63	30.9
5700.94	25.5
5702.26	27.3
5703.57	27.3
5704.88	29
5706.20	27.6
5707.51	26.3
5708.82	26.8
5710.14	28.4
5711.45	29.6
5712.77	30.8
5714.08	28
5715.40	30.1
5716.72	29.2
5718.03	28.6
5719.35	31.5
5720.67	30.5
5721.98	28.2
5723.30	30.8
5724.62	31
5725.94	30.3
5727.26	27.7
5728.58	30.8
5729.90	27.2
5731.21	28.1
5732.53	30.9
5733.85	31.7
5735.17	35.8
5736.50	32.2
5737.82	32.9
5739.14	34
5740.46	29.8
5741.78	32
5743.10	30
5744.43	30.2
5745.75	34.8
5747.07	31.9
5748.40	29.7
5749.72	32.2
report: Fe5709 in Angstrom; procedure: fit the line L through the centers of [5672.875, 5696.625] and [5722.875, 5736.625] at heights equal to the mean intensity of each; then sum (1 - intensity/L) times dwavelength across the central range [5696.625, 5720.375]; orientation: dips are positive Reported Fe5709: 0.8 Angstrom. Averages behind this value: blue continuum 28.4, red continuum 30.5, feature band 28.6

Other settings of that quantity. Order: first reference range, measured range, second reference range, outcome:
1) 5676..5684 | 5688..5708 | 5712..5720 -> 0.25 Angstrom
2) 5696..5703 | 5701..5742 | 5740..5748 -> 0.22 Angstrom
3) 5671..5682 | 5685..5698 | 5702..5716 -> -0.07 Angstrom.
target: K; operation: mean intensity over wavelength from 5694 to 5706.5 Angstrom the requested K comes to 28.6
